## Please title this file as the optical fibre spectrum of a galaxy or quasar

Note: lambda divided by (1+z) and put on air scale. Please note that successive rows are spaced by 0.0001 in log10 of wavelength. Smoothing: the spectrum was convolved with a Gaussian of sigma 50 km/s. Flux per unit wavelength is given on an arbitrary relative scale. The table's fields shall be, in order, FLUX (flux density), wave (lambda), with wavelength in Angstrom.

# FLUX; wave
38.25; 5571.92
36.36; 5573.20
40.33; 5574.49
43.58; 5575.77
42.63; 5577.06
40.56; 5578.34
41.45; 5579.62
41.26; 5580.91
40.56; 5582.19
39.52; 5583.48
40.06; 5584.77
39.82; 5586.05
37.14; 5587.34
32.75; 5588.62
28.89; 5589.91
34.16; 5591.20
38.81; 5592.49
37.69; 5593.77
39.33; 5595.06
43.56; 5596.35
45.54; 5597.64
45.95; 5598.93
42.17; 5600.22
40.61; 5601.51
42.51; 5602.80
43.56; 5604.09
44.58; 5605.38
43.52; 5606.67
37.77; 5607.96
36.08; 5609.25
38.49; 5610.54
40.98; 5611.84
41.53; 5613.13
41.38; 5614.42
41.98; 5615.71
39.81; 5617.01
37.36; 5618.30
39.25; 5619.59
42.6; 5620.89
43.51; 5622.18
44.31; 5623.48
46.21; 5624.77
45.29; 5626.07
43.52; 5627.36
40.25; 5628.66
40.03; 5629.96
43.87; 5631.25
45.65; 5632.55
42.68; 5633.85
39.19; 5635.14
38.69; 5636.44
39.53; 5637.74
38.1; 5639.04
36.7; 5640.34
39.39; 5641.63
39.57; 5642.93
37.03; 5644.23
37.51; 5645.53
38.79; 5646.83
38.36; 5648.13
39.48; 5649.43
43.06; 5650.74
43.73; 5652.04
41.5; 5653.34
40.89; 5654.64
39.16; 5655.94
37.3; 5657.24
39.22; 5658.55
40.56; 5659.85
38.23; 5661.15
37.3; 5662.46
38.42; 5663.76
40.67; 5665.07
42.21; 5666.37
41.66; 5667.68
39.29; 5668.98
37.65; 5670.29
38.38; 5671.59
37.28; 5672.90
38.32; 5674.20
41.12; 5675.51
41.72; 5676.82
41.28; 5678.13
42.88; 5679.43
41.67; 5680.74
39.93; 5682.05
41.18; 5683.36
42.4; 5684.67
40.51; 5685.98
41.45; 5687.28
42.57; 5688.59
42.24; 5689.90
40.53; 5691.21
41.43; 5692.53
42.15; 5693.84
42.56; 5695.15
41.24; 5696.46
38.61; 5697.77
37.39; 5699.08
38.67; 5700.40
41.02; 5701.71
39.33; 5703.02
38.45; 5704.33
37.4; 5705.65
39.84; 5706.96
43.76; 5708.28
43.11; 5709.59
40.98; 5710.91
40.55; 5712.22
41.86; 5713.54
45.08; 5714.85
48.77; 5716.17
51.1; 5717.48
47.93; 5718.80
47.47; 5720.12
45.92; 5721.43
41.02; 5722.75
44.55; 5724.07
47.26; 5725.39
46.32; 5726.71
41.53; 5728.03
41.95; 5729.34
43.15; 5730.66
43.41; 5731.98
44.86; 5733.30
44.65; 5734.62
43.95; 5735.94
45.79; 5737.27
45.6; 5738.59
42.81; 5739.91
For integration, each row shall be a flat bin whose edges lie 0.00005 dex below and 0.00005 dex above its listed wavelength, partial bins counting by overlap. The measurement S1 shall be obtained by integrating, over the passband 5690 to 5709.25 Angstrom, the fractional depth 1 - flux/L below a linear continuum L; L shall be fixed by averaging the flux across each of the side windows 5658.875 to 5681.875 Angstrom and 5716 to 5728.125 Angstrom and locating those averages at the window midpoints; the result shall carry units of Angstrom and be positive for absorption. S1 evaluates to 1.4 Angstrom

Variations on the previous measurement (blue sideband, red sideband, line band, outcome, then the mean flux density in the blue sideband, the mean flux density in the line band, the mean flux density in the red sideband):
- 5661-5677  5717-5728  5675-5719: 1.1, 39.4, 41.7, 46.1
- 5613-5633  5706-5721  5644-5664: 1.6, 42.3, 39.5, 44.5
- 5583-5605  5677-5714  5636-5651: 0.6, 39.6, 38.7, 40.9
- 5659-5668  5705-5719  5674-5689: -0.1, 39.8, 41.3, 43.5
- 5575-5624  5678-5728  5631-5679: 1.9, 40.4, 39.8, 42.4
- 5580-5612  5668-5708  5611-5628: -0.9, 39.8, 42.1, 40.3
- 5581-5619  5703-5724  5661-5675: 1.0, 39.9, 39.1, 43.4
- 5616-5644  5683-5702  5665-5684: 0.3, 41.2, 40.3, 40.9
